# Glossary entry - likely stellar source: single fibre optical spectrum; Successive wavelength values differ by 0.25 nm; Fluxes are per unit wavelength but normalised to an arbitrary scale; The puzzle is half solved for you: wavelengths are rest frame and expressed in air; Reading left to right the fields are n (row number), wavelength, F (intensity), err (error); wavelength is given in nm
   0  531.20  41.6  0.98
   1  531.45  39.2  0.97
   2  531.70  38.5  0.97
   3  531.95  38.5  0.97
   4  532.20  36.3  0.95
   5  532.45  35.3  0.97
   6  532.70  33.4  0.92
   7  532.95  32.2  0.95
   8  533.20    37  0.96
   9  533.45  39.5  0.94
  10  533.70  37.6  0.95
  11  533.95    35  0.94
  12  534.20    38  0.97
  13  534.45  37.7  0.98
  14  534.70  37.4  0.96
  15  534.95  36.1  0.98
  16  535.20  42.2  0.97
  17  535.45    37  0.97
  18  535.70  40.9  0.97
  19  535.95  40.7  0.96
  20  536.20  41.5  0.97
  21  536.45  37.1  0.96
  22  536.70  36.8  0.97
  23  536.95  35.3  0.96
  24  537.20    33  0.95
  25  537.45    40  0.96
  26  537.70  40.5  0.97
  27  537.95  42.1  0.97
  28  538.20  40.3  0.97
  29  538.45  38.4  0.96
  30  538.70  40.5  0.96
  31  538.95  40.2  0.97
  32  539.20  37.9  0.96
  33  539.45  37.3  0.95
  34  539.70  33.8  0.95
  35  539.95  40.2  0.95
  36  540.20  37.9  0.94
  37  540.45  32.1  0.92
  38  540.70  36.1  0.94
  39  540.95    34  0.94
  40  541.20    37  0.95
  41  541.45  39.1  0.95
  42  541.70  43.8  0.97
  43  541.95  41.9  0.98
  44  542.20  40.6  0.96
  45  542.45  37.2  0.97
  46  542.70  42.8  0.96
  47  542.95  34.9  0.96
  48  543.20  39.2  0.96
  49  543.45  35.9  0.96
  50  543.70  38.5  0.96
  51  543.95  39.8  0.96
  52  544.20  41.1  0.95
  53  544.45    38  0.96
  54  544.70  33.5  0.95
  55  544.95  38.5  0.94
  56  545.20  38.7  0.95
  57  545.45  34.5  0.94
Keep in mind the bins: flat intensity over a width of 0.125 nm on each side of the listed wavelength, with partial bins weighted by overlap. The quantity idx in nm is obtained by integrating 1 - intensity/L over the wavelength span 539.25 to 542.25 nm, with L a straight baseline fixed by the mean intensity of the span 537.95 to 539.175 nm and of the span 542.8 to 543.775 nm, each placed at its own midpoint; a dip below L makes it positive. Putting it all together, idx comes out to 0.07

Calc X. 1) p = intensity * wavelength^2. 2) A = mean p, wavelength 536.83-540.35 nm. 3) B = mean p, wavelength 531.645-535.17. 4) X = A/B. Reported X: 1.06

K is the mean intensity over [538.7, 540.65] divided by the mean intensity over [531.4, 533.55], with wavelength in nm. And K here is 1.0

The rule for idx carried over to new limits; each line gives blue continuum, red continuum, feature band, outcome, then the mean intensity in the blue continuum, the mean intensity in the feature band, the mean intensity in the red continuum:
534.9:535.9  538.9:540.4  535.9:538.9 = -0.03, 39.4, 38.8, 37.5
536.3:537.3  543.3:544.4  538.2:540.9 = -0.04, 35.8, 37.5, 38.8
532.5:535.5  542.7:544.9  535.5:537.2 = -0.05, 36.9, 38.2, 37.9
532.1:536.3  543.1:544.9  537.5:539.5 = -0.11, 37.5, 39.8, 38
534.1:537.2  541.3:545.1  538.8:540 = 0.02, 38.2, 37.8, 39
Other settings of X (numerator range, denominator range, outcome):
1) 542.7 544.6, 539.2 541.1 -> 1.08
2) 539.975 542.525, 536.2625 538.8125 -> 1.00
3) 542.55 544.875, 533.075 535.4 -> 1.05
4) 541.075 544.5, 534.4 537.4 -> 1.06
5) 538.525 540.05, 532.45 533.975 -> 1.09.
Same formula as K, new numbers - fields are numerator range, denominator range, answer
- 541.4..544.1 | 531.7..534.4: 1.08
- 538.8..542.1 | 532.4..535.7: 1.02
